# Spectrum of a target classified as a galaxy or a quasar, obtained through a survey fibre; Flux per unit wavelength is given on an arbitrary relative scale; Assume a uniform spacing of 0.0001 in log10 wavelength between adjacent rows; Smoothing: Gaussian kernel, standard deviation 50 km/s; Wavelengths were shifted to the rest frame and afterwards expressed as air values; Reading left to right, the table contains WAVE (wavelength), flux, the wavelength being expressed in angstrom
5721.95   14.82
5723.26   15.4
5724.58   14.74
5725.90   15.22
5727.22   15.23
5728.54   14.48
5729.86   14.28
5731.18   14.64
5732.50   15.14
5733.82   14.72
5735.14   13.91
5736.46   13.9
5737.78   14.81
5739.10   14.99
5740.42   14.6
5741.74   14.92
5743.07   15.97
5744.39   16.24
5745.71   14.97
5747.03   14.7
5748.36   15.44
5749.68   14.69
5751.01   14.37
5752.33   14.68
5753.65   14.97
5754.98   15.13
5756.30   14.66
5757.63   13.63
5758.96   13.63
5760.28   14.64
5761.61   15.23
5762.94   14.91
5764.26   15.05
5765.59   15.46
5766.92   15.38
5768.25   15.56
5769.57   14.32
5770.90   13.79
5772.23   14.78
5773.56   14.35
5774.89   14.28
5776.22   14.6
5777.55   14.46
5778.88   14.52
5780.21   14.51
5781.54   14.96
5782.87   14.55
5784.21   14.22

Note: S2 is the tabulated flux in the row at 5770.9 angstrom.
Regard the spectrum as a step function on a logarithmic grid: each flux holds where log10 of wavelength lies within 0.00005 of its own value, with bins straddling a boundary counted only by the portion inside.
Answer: 13.79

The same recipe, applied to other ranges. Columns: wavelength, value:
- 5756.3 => 14.66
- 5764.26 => 15.05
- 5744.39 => 16.24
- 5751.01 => 14.37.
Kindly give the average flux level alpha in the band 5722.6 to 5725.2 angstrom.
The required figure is 15.1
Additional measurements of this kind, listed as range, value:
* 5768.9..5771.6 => 14.1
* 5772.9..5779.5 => 14.4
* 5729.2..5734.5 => 14.7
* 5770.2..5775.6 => 14.3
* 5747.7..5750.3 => 15.1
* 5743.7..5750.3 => 15.2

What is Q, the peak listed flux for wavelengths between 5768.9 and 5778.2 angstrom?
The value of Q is 14.78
